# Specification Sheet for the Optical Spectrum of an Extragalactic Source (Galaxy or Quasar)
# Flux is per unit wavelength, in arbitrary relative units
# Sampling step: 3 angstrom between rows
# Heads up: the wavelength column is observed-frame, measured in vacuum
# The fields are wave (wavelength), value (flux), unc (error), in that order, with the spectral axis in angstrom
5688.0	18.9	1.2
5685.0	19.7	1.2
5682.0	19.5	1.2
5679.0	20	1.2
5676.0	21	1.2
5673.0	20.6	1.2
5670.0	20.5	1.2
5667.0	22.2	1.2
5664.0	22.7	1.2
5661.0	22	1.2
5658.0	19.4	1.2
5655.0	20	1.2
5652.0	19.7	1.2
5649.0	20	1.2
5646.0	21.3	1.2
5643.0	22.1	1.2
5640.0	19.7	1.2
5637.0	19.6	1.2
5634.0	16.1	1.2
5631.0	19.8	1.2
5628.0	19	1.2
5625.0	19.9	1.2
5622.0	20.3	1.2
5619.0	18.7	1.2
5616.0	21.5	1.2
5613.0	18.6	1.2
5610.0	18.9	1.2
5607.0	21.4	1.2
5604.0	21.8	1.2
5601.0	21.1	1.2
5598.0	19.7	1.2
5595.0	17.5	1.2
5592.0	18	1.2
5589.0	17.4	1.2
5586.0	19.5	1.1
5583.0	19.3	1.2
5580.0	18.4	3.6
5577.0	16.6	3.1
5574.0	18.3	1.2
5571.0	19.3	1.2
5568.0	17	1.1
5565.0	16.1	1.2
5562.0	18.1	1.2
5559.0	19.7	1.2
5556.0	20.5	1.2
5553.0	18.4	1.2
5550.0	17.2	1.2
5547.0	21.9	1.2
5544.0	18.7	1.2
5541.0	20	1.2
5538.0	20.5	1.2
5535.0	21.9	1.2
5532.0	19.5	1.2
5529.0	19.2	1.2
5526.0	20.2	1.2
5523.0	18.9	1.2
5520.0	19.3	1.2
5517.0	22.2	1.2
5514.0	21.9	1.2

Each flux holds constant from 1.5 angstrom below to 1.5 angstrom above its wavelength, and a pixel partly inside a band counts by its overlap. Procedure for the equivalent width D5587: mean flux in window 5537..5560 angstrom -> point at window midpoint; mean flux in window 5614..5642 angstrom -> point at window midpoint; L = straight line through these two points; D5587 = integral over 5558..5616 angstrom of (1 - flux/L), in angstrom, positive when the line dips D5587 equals 2.01 angstrom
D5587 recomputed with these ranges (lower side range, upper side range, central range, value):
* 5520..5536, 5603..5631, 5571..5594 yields 1.9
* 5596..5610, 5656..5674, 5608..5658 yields 2.9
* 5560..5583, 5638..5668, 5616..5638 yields 0.7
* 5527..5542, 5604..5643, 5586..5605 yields 0.6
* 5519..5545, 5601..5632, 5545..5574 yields 1.8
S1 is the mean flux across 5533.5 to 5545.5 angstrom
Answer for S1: 20.3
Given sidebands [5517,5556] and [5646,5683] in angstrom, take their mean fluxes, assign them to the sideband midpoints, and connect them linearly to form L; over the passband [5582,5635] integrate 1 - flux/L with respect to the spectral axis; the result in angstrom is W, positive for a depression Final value 2.32 angstrom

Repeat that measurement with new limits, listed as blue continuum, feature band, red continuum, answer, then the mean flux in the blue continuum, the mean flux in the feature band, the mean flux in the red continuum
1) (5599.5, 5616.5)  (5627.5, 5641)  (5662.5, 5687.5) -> 1.2 angstrom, 20.5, 18.8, 20.7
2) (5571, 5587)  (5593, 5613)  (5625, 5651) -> -1.0 angstrom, 18.5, 19.9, 19.7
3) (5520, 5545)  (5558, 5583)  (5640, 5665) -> 2.7 angstrom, 19.9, 18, 20.8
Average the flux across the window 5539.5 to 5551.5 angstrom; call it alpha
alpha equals 19.4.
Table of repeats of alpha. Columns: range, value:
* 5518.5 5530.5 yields 19.4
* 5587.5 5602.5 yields 18.7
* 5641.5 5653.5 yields 20.8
